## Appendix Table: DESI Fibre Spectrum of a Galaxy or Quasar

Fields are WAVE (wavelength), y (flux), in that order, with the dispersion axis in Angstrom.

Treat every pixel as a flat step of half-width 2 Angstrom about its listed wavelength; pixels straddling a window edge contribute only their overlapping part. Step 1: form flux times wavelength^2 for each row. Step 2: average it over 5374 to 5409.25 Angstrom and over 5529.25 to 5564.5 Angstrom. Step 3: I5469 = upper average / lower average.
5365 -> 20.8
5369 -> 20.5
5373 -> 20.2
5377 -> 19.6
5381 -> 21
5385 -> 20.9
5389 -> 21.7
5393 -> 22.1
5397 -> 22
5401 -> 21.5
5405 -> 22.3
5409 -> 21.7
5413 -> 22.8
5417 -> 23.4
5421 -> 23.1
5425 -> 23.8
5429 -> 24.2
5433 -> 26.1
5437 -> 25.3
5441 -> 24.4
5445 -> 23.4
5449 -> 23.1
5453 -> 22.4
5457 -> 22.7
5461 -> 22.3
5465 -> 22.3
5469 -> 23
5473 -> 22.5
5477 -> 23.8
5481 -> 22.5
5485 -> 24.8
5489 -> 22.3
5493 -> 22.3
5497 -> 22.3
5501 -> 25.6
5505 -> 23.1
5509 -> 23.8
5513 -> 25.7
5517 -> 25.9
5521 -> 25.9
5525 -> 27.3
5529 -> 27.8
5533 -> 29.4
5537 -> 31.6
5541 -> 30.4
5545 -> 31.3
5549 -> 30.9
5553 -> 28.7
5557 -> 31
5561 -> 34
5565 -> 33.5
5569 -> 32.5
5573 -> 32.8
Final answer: 1.5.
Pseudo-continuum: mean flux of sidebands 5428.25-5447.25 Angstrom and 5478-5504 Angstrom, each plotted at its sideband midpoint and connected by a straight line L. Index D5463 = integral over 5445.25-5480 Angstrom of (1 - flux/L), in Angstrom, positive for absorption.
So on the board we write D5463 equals 1.8 Angstrom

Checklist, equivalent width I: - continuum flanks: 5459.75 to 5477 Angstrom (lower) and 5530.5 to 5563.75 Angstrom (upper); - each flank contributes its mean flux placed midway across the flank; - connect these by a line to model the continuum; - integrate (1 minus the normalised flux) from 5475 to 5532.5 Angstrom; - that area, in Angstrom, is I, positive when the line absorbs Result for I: 3.8 Angstrom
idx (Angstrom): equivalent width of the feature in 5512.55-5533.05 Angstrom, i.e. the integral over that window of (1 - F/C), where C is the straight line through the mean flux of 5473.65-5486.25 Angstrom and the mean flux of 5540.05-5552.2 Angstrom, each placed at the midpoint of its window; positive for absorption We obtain 0.9 Angstrom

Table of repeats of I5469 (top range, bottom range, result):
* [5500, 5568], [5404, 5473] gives 1.28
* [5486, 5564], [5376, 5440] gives 1.26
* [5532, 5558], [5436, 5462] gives 1.35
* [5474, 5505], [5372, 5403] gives 1.14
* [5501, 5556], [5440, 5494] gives 1.24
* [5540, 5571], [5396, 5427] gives 1.47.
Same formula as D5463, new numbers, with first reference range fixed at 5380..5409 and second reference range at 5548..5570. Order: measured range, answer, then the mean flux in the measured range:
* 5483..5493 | 1.5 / 23.3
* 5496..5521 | 3.6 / 24.6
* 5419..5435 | -0.4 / 24.3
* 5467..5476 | 1.2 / 22.9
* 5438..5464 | 2.1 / 23.1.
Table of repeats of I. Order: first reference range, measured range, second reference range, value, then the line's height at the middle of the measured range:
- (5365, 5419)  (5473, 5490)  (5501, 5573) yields 1.83 Angstrom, 26.1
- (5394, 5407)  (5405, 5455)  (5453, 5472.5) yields -3.05 Angstrom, 22.2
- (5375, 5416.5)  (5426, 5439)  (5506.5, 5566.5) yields -0.84 Angstrom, 23.6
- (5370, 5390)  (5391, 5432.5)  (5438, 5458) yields -1.74 Angstrom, 21.9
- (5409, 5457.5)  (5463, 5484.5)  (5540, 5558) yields 2.55 Angstrom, 26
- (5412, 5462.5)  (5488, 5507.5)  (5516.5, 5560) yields 2.79 Angstrom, 27.1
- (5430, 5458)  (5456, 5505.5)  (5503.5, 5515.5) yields 2.30 Angstrom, 24.2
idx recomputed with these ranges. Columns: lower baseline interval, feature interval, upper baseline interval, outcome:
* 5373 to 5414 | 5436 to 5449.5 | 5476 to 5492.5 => -0.99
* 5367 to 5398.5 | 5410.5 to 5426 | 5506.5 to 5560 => -0.29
